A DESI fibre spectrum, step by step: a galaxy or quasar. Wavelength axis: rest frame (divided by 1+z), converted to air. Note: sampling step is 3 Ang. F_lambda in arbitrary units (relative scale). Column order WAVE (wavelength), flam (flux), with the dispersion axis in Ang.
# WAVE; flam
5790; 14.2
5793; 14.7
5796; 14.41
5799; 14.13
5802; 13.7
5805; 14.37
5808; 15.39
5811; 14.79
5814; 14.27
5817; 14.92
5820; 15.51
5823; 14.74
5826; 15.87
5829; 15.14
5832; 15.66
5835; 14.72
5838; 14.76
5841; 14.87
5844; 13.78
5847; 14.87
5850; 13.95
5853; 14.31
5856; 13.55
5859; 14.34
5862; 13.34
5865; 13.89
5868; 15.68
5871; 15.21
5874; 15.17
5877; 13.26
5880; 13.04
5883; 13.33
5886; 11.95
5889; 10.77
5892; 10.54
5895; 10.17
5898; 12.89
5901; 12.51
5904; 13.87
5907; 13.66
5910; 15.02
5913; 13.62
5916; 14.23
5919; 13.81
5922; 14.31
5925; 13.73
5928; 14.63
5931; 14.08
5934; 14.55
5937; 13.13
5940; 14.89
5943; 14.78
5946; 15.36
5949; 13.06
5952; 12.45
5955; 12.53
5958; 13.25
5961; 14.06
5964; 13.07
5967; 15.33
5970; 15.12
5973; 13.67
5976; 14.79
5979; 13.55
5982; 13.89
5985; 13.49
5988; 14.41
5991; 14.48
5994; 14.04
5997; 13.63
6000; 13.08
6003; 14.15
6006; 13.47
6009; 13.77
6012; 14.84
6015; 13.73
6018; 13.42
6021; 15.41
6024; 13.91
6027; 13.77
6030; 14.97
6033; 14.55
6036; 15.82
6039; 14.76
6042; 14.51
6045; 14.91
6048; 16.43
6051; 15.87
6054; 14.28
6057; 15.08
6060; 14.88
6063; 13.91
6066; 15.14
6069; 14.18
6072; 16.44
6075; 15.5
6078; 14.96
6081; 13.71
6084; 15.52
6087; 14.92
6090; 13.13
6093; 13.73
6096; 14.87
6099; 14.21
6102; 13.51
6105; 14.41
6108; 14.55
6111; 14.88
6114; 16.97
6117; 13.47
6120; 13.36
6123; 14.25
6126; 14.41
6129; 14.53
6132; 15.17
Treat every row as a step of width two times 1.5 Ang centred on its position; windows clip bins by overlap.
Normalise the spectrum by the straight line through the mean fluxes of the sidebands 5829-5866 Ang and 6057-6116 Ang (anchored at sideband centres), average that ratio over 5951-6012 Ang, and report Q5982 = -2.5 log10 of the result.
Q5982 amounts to 0.054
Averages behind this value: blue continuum 14.4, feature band 13.8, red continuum 14.7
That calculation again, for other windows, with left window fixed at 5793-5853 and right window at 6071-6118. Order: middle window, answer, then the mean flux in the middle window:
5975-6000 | 0.05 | 14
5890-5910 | 0.18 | 12.4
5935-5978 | 0.06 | 14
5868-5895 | 0.14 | 12.9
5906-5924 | 0.04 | 14.1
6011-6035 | 0.03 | 14.3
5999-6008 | 0.08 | 13.6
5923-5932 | 0.04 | 14.2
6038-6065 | -0.02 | 15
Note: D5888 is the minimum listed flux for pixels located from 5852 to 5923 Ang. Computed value 10.17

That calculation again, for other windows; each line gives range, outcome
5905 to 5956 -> 12.45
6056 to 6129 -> 13.13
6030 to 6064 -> 13.91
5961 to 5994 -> 13.07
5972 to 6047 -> 13.08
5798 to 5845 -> 13.7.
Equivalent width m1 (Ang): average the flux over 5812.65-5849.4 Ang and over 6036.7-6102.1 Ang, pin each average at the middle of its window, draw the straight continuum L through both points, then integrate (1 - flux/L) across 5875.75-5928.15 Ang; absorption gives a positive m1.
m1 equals 6.47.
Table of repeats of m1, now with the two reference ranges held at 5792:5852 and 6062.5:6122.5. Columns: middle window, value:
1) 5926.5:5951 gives 0.65 Ang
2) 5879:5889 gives 1.52 Ang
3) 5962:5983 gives 0.62 Ang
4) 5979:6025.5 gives 2.09 Ang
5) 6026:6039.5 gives -0.19 Ang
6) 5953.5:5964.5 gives 1.06 Ang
